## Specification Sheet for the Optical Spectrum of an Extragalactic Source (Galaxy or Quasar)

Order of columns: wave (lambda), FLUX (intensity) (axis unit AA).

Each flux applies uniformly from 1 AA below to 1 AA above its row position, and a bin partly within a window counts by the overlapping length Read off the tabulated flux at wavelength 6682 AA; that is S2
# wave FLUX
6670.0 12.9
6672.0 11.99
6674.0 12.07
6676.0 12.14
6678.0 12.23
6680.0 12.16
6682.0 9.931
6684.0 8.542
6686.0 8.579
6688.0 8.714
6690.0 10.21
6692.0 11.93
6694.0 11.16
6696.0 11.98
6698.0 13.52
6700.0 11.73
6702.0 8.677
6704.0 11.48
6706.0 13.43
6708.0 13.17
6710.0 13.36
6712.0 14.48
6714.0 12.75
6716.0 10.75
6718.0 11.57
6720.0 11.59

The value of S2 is 9.931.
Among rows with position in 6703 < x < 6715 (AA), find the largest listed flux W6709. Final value 14.48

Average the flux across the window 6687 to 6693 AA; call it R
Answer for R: 10.3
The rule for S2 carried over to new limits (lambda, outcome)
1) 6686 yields 8.579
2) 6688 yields 8.714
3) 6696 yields 11.98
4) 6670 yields 12.9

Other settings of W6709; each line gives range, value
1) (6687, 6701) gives 13.52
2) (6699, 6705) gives 11.73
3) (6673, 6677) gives 12.14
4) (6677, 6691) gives 12.23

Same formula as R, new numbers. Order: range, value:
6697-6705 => 11.4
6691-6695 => 11.5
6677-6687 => 10.3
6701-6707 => 11.2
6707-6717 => 12.9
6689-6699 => 11.8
